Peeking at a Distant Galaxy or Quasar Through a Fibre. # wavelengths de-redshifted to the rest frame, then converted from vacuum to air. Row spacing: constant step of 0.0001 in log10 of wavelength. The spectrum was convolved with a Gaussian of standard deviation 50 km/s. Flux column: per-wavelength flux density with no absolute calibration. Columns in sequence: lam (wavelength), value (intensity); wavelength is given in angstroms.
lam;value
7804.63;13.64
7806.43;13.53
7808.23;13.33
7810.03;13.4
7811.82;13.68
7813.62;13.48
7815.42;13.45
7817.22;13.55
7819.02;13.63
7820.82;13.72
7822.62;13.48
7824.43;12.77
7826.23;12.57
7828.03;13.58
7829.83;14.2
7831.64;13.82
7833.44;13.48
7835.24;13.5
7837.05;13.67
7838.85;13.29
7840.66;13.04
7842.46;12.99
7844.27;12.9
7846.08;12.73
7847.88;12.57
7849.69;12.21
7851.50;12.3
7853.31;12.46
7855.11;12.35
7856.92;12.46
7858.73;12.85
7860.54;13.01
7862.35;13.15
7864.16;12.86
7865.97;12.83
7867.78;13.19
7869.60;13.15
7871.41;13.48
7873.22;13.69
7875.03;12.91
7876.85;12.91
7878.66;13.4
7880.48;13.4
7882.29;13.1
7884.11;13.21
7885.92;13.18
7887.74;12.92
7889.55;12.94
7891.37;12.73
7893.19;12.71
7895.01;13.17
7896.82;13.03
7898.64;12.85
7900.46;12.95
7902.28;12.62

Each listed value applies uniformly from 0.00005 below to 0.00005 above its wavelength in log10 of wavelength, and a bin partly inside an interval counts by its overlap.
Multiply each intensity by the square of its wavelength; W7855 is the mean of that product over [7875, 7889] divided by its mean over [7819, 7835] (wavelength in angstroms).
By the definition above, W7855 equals 0.99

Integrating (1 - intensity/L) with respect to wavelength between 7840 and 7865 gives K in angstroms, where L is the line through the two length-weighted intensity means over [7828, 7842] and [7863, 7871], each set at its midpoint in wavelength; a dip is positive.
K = 1.1 angstroms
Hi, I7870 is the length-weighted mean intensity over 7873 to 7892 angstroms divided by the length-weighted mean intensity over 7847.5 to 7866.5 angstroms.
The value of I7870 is 1.04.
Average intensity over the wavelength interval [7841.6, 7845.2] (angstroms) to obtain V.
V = 12.9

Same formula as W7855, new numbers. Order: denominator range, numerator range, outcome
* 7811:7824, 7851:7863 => 0.95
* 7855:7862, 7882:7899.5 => 1.03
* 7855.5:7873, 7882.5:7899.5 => 1.00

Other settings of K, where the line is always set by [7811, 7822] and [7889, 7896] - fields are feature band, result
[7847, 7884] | 0.6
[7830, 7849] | 0.2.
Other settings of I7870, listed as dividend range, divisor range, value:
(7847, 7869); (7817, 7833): 0.94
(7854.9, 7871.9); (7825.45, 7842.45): 0.96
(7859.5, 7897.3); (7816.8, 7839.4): 0.97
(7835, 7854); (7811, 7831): 0.95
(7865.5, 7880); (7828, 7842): 0.97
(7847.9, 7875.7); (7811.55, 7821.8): 0.95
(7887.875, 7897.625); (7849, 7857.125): 1.05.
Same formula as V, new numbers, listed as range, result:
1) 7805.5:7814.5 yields 13.5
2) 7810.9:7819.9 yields 13.6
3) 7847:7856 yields 12.4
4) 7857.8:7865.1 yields 13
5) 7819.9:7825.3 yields 13.3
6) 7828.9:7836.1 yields 13.8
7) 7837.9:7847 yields 13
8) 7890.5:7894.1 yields 12.7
